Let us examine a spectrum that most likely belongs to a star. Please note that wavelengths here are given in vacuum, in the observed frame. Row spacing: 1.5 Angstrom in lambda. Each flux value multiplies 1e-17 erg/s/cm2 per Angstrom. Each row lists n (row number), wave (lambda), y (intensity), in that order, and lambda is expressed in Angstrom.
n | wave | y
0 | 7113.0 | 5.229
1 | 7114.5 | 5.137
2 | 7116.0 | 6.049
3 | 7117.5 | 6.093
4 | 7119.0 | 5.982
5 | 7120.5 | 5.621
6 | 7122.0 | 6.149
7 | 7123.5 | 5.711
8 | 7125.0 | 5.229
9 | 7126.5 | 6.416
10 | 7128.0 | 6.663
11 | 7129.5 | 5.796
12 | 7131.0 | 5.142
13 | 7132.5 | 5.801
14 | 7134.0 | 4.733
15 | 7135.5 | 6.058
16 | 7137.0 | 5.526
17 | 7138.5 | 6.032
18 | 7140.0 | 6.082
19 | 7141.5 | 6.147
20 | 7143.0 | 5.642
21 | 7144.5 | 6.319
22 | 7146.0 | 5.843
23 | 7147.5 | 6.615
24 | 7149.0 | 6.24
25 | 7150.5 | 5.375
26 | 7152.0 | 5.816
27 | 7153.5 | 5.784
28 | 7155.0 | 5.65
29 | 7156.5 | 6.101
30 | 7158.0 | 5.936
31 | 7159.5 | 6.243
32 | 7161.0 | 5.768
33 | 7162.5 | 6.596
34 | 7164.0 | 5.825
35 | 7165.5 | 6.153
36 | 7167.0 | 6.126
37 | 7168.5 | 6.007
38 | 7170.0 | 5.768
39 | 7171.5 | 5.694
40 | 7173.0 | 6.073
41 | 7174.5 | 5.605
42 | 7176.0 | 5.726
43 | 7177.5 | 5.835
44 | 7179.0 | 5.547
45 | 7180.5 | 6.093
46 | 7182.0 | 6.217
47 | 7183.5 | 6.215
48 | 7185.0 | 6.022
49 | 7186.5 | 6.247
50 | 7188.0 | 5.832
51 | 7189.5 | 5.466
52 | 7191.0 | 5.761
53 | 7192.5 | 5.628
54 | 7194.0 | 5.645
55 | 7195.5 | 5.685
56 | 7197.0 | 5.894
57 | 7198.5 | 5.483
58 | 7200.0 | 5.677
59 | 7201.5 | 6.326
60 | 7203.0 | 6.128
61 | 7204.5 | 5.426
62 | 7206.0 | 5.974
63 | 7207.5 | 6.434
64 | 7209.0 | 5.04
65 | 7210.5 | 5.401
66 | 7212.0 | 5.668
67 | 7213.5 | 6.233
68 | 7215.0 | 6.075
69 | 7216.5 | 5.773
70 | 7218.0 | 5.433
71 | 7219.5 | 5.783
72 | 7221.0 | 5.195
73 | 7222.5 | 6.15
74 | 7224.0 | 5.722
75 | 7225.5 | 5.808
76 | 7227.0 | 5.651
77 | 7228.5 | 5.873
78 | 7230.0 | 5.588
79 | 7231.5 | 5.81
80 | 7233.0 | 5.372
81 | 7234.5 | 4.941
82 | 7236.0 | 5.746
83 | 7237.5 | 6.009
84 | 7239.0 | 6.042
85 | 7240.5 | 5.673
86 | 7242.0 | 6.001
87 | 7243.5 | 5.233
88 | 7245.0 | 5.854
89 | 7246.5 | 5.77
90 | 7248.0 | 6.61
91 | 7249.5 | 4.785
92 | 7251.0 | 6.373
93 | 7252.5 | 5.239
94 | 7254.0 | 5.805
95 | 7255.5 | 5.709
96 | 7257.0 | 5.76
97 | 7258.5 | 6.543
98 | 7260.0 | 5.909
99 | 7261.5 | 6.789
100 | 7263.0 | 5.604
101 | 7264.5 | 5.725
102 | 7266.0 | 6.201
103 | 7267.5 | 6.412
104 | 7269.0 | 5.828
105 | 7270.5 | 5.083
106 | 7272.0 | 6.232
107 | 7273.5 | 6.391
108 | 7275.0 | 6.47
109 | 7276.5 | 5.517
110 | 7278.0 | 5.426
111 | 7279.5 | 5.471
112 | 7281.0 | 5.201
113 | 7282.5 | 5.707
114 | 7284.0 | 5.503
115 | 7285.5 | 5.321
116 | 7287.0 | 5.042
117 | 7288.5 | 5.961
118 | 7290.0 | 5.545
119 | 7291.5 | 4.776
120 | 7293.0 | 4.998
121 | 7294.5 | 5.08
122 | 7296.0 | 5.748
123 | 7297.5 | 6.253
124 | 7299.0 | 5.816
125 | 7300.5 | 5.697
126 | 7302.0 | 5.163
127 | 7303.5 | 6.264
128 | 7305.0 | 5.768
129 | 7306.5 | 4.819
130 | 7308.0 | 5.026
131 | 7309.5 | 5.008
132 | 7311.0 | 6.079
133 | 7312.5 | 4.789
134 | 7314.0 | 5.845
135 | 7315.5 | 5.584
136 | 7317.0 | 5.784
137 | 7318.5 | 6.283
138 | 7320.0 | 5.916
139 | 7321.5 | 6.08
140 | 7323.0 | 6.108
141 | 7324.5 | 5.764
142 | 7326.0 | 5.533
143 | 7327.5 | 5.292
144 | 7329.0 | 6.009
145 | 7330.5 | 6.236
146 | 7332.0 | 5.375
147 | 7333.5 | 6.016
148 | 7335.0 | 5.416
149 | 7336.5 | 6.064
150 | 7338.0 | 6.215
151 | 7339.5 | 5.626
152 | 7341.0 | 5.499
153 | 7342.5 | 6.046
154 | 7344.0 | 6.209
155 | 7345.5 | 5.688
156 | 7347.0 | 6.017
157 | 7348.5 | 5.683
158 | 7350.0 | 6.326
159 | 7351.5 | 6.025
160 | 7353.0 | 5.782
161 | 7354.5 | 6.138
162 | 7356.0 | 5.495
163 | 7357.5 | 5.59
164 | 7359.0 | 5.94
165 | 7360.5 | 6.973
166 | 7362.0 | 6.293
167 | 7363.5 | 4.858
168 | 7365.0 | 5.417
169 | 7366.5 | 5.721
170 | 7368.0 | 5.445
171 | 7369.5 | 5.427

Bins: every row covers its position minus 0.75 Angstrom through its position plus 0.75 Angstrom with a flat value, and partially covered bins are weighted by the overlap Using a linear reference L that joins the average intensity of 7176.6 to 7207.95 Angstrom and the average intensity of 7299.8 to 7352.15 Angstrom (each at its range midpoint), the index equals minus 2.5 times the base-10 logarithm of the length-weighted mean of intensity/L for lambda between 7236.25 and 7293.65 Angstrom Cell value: 0.01 mag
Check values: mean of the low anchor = 5.88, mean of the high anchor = 5.75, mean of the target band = 5.75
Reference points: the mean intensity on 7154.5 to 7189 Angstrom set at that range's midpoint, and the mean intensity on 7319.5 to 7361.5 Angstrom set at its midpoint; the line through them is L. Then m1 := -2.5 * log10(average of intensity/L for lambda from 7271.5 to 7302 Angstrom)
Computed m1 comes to 0.06 mag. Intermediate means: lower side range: 5.97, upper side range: 5.9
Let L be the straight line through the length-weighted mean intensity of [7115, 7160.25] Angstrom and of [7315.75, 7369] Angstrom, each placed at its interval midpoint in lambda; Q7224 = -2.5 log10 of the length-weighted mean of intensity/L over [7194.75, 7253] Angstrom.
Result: 0.02 mag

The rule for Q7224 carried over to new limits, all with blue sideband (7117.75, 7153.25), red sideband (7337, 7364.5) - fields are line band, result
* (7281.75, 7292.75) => 0.10 mag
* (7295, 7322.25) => 0.05 mag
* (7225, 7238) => 0.05 mag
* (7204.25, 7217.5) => 0.02 mag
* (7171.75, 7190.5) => 0.00 mag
